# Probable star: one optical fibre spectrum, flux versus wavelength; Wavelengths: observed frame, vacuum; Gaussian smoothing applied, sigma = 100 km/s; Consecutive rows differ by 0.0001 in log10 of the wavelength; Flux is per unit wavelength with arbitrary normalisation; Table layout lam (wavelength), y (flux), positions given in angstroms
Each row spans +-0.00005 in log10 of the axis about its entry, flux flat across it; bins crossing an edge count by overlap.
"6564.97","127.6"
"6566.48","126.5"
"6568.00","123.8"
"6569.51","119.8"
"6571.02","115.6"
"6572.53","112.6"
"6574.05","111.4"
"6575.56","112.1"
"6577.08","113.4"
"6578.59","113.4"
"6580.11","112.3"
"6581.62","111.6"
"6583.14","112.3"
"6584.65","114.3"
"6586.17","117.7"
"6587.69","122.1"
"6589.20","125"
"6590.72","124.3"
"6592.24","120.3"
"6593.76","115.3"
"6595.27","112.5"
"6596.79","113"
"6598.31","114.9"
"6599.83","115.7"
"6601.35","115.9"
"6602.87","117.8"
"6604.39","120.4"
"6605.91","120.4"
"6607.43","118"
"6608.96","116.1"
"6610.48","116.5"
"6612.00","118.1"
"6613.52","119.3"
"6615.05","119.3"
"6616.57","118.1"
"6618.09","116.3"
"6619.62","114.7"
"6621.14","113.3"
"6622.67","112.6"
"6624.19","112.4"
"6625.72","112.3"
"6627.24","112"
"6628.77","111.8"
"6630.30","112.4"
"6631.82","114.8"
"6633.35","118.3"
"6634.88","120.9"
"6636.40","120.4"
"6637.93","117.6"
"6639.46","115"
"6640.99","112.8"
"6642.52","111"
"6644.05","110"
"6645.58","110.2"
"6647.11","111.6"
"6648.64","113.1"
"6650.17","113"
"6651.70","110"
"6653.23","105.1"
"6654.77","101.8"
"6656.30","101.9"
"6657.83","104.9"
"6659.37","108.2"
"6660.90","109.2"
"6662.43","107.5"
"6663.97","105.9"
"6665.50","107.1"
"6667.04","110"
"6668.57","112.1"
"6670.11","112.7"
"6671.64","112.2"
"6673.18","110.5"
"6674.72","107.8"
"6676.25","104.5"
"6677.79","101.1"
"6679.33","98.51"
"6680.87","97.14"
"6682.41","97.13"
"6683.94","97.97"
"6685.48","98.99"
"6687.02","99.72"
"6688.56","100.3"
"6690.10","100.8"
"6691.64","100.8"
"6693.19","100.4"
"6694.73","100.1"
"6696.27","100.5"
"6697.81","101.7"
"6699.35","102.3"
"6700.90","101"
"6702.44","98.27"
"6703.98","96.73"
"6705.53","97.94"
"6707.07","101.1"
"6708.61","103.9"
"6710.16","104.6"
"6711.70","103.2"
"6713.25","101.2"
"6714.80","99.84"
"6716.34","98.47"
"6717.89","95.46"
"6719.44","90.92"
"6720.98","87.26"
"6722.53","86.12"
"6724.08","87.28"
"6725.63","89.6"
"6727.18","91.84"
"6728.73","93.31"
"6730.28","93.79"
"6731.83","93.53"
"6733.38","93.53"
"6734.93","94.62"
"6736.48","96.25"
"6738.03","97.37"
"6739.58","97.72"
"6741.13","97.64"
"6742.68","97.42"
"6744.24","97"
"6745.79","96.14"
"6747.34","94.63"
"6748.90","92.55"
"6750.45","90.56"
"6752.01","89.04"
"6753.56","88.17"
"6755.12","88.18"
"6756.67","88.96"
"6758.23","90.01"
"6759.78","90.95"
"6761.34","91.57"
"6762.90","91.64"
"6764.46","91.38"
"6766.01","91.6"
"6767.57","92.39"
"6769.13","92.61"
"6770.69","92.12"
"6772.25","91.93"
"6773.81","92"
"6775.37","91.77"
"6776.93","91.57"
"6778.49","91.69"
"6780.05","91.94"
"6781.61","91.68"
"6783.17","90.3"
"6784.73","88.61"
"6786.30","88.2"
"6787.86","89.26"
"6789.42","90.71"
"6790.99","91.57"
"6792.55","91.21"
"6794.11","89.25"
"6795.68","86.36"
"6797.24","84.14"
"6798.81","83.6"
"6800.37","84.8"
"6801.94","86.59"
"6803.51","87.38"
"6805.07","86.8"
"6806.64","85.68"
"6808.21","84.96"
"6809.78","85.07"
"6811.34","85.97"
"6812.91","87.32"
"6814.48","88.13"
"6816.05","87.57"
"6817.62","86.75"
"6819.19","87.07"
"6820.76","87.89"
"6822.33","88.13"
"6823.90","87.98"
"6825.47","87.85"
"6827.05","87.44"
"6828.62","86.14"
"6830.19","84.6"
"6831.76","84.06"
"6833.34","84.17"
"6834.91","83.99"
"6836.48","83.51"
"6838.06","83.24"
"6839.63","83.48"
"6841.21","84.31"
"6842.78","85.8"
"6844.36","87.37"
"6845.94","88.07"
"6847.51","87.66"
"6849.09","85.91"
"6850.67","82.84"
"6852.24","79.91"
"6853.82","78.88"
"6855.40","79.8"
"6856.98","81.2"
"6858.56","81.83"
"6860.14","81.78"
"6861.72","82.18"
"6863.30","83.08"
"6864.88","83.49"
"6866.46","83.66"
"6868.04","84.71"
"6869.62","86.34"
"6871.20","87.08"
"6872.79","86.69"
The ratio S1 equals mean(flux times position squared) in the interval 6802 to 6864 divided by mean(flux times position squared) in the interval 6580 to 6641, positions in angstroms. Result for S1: 0.78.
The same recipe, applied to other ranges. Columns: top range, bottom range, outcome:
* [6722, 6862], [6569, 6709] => 0.84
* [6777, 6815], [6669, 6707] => 0.89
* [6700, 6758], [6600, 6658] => 0.86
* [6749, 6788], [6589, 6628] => 0.82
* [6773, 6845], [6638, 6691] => 0.86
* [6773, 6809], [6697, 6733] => 0.94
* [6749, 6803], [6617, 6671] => 0.84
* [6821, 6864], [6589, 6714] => 0.82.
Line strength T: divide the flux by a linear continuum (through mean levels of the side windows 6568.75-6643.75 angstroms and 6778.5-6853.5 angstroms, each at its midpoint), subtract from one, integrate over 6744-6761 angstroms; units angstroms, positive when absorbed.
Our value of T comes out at 0.8 angstroms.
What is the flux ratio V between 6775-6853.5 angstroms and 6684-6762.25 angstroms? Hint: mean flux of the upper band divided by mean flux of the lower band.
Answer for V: 0.9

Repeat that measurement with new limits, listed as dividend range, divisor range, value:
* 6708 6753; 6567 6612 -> 0.81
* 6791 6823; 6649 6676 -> 0.80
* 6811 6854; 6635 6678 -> 0.78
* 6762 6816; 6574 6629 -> 0.77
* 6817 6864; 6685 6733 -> 0.87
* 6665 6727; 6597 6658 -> 0.88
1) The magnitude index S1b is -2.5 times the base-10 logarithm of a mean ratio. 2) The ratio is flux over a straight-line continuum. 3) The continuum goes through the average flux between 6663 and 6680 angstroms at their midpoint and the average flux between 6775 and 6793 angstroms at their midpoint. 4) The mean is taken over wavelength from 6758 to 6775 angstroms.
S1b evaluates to 0.02 mag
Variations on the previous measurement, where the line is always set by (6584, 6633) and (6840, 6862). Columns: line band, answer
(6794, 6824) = 0.03 mag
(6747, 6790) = 0.04 mag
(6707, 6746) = 0.05 mag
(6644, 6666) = 0.02 mag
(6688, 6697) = 0.05 mag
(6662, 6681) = 0.01 mag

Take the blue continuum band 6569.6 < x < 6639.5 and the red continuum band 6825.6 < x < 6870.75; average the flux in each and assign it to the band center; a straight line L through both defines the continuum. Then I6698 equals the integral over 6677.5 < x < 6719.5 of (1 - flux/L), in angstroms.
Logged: 1.6 angstroms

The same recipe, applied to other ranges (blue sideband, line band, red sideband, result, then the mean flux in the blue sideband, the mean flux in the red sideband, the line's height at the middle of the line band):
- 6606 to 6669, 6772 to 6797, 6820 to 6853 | 0.6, 113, 85.5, 92.6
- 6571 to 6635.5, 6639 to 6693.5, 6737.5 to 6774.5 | 0.1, 116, 92.6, 106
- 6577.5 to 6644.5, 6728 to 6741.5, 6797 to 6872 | 0.5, 116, 85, 98.8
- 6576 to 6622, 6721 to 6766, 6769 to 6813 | 1.5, 117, 88.8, 95.7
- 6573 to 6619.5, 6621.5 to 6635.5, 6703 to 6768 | -0.3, 117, 94.2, 111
